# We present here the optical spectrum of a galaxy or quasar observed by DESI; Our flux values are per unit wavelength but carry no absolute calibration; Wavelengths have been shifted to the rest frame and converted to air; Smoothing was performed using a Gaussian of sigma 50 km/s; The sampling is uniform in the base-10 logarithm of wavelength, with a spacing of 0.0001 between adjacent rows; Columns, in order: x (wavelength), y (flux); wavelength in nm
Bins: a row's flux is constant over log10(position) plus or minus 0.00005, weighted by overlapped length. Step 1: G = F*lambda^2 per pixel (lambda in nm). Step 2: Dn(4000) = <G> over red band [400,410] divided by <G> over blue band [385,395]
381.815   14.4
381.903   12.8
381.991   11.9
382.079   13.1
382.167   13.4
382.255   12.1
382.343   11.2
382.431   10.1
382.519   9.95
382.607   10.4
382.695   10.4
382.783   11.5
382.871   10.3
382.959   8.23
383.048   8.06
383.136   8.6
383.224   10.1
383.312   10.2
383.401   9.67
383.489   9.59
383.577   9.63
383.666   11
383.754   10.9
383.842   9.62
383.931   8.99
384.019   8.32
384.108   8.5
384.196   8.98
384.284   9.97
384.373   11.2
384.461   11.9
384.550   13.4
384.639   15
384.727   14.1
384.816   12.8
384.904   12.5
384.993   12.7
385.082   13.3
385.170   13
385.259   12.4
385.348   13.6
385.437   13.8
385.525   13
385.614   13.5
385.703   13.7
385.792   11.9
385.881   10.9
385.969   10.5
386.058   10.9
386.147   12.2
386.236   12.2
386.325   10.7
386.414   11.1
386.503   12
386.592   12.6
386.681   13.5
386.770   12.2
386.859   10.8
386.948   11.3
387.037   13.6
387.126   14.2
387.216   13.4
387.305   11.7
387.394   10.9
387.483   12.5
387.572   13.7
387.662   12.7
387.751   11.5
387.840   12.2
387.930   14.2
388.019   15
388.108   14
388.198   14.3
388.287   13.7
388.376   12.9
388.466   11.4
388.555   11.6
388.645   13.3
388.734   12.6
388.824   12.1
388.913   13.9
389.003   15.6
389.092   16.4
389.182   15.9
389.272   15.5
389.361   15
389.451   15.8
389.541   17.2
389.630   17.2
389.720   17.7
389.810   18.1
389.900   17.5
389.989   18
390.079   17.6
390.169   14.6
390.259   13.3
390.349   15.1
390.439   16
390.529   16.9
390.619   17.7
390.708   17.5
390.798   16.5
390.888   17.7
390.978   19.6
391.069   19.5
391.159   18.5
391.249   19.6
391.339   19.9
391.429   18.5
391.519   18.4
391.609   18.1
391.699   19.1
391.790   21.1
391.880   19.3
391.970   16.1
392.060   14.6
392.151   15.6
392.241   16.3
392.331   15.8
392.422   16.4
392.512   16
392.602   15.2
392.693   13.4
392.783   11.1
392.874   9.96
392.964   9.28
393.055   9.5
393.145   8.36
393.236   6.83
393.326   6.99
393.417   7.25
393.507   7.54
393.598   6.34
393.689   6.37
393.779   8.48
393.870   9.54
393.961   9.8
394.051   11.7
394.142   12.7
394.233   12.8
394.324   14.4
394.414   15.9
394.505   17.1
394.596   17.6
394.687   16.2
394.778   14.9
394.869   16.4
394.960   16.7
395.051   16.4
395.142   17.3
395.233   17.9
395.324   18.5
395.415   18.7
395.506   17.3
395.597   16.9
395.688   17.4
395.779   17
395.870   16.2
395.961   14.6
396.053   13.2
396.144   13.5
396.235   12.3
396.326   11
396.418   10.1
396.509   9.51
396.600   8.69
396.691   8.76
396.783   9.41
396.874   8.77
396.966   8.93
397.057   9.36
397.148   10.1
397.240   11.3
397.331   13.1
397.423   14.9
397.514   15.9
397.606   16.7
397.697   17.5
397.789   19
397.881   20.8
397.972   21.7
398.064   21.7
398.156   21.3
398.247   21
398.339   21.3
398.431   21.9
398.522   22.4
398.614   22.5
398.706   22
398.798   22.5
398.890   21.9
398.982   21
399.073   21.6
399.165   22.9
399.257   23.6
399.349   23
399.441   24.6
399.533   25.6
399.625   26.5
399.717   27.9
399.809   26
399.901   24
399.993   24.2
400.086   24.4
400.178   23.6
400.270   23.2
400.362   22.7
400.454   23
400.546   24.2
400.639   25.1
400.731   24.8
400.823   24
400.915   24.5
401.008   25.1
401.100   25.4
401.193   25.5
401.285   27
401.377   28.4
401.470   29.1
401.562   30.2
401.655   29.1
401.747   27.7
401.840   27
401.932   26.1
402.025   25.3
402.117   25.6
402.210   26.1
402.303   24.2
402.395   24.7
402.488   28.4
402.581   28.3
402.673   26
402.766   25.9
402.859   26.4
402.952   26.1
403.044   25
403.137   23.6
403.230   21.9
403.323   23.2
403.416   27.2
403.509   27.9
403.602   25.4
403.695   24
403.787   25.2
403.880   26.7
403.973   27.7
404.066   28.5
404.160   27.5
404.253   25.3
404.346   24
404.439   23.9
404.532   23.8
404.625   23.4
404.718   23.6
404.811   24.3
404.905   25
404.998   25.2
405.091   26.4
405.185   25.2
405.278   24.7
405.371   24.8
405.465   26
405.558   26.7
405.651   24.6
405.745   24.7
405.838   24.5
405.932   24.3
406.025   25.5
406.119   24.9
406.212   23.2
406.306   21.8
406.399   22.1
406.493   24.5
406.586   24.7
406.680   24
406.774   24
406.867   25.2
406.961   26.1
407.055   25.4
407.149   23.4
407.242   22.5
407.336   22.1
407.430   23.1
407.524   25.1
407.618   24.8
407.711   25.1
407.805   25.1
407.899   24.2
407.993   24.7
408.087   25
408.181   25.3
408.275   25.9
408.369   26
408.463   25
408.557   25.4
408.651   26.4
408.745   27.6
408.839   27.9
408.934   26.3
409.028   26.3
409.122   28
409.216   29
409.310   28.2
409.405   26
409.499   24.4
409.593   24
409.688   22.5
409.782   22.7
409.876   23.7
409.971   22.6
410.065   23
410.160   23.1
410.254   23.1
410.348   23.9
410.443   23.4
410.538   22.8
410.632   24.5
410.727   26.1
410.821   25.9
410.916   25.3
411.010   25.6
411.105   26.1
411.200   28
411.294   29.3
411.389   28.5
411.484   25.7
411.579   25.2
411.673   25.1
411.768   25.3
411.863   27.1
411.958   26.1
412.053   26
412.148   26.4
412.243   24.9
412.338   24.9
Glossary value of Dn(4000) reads 1.95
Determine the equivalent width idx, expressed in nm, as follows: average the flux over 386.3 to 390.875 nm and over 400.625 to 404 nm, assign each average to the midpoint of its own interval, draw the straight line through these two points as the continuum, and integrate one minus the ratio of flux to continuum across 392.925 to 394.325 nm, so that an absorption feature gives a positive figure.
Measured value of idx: 0.72 nm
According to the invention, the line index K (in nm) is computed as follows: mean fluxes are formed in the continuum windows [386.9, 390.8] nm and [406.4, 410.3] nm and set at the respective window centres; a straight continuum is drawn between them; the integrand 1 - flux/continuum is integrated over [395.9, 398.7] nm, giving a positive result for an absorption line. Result 0.58 nm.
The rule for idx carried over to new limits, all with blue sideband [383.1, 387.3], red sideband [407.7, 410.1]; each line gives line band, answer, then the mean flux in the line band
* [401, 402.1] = -0.31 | 27.2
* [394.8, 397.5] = 0.65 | 13.6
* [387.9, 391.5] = -0.41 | 16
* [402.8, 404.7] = -0.25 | 25.3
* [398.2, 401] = -0.49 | 23.6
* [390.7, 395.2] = 0.46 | 14.4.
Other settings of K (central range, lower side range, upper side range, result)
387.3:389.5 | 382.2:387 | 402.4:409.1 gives 0.03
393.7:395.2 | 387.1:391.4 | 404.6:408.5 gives 0.33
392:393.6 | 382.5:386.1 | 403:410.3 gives 0.46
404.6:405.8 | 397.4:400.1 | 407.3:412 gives -0.05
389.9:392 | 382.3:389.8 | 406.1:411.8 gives -0.39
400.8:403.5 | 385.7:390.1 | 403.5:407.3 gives -0.40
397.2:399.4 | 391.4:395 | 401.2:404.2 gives 0.04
